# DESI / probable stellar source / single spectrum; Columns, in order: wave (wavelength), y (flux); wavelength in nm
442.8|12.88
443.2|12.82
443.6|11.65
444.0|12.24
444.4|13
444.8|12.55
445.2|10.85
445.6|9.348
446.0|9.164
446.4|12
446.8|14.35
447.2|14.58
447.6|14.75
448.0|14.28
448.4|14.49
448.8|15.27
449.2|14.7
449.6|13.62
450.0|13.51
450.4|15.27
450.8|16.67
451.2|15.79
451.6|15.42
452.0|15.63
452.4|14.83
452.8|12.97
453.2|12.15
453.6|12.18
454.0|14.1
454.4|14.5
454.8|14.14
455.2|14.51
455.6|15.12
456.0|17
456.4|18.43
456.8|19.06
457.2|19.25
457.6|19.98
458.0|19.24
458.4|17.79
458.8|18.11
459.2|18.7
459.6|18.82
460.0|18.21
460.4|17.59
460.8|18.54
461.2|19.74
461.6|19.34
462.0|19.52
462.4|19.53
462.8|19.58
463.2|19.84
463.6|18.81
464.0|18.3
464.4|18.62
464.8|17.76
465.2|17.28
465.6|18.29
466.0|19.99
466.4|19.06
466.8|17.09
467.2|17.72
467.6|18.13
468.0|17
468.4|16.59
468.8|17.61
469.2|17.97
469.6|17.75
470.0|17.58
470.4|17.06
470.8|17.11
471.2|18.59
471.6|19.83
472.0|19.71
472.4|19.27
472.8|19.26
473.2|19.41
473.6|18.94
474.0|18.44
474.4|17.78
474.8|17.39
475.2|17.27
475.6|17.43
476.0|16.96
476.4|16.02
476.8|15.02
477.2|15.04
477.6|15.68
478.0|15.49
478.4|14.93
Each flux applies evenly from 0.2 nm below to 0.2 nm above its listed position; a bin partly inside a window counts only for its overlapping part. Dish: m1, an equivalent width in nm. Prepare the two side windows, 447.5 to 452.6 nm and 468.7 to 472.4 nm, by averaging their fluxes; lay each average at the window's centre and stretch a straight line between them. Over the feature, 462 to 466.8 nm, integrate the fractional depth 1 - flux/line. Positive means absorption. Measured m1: -0.43 nm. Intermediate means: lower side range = 14.9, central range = 18.8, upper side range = 18.2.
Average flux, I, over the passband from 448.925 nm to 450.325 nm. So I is 14.1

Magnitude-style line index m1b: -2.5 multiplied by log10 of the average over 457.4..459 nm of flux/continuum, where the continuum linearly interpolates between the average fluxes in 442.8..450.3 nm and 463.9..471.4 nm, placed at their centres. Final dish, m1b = -0.20 mag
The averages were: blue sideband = 13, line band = 18.8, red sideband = 17.9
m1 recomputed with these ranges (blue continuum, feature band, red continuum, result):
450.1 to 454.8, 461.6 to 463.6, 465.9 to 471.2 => -0.36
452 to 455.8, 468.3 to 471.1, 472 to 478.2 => -0.16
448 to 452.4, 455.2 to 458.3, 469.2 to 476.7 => -0.42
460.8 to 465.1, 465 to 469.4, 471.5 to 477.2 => 0.17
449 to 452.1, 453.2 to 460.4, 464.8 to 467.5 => -0.24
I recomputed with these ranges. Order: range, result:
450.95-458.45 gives 15.9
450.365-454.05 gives 14.5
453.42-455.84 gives 14.2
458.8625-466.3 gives 18.8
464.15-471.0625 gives 17.8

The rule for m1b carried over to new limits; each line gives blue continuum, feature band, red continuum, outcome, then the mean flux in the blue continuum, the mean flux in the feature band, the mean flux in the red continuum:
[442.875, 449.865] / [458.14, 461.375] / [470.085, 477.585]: -0.20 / 12.9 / 18.4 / 17.8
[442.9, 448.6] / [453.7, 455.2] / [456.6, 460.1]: 0.19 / 12.6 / 14.1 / 18.8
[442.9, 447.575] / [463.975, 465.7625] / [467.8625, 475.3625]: -0.09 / 12.2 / 18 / 18.1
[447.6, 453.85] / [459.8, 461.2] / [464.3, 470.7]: -0.12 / 14.5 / 18.3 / 17.8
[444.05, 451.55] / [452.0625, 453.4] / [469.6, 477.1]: 0.07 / 13.6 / 13.6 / 17.9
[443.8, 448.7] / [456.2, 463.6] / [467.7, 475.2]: -0.21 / 12.7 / 19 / 18.2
